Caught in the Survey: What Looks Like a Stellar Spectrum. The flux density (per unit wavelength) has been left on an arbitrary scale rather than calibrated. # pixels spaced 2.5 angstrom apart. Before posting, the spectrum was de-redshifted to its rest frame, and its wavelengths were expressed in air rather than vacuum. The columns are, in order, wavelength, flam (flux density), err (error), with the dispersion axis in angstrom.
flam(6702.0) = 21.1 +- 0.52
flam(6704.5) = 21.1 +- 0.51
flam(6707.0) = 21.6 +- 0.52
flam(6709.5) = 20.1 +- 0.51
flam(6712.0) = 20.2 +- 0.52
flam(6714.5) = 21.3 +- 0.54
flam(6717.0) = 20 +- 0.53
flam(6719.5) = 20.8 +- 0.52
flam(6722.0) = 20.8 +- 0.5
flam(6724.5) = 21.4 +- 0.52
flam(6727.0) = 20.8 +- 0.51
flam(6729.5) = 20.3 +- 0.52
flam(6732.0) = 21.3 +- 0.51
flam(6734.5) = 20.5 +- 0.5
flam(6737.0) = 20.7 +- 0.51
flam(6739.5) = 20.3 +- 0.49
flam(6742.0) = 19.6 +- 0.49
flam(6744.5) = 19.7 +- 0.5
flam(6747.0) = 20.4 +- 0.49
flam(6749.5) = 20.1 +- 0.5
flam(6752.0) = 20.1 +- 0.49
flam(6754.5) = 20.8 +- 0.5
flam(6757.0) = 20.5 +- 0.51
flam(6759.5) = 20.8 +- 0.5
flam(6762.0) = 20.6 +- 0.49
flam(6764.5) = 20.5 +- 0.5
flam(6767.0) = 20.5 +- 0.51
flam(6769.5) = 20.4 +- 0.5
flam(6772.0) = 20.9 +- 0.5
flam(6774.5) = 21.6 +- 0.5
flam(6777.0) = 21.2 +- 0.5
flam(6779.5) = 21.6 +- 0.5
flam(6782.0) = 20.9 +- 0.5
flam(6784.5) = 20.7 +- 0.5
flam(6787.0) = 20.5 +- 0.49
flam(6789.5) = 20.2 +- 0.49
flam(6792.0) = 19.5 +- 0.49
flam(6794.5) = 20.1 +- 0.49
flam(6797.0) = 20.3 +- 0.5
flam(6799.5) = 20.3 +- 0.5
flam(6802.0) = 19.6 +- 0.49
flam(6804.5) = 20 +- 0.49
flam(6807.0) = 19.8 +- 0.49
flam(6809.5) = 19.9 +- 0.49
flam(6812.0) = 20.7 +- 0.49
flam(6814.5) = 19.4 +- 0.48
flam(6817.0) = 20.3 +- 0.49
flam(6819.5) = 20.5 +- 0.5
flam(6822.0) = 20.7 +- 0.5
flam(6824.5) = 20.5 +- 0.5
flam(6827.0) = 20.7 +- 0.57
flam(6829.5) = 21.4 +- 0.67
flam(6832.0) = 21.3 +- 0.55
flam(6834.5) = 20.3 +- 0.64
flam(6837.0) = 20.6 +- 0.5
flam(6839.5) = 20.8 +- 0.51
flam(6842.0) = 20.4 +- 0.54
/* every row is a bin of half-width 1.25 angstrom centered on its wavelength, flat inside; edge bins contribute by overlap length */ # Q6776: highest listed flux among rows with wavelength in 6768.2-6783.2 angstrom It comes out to 21.6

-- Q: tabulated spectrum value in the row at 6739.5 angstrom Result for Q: 20.3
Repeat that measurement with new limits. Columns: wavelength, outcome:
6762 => 20.6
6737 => 20.7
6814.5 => 19.4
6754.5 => 20.8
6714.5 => 21.3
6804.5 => 20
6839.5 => 20.8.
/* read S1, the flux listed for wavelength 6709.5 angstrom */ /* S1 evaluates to 20.1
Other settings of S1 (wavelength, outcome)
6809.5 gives 19.9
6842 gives 20.4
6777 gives 21.2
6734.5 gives 20.5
